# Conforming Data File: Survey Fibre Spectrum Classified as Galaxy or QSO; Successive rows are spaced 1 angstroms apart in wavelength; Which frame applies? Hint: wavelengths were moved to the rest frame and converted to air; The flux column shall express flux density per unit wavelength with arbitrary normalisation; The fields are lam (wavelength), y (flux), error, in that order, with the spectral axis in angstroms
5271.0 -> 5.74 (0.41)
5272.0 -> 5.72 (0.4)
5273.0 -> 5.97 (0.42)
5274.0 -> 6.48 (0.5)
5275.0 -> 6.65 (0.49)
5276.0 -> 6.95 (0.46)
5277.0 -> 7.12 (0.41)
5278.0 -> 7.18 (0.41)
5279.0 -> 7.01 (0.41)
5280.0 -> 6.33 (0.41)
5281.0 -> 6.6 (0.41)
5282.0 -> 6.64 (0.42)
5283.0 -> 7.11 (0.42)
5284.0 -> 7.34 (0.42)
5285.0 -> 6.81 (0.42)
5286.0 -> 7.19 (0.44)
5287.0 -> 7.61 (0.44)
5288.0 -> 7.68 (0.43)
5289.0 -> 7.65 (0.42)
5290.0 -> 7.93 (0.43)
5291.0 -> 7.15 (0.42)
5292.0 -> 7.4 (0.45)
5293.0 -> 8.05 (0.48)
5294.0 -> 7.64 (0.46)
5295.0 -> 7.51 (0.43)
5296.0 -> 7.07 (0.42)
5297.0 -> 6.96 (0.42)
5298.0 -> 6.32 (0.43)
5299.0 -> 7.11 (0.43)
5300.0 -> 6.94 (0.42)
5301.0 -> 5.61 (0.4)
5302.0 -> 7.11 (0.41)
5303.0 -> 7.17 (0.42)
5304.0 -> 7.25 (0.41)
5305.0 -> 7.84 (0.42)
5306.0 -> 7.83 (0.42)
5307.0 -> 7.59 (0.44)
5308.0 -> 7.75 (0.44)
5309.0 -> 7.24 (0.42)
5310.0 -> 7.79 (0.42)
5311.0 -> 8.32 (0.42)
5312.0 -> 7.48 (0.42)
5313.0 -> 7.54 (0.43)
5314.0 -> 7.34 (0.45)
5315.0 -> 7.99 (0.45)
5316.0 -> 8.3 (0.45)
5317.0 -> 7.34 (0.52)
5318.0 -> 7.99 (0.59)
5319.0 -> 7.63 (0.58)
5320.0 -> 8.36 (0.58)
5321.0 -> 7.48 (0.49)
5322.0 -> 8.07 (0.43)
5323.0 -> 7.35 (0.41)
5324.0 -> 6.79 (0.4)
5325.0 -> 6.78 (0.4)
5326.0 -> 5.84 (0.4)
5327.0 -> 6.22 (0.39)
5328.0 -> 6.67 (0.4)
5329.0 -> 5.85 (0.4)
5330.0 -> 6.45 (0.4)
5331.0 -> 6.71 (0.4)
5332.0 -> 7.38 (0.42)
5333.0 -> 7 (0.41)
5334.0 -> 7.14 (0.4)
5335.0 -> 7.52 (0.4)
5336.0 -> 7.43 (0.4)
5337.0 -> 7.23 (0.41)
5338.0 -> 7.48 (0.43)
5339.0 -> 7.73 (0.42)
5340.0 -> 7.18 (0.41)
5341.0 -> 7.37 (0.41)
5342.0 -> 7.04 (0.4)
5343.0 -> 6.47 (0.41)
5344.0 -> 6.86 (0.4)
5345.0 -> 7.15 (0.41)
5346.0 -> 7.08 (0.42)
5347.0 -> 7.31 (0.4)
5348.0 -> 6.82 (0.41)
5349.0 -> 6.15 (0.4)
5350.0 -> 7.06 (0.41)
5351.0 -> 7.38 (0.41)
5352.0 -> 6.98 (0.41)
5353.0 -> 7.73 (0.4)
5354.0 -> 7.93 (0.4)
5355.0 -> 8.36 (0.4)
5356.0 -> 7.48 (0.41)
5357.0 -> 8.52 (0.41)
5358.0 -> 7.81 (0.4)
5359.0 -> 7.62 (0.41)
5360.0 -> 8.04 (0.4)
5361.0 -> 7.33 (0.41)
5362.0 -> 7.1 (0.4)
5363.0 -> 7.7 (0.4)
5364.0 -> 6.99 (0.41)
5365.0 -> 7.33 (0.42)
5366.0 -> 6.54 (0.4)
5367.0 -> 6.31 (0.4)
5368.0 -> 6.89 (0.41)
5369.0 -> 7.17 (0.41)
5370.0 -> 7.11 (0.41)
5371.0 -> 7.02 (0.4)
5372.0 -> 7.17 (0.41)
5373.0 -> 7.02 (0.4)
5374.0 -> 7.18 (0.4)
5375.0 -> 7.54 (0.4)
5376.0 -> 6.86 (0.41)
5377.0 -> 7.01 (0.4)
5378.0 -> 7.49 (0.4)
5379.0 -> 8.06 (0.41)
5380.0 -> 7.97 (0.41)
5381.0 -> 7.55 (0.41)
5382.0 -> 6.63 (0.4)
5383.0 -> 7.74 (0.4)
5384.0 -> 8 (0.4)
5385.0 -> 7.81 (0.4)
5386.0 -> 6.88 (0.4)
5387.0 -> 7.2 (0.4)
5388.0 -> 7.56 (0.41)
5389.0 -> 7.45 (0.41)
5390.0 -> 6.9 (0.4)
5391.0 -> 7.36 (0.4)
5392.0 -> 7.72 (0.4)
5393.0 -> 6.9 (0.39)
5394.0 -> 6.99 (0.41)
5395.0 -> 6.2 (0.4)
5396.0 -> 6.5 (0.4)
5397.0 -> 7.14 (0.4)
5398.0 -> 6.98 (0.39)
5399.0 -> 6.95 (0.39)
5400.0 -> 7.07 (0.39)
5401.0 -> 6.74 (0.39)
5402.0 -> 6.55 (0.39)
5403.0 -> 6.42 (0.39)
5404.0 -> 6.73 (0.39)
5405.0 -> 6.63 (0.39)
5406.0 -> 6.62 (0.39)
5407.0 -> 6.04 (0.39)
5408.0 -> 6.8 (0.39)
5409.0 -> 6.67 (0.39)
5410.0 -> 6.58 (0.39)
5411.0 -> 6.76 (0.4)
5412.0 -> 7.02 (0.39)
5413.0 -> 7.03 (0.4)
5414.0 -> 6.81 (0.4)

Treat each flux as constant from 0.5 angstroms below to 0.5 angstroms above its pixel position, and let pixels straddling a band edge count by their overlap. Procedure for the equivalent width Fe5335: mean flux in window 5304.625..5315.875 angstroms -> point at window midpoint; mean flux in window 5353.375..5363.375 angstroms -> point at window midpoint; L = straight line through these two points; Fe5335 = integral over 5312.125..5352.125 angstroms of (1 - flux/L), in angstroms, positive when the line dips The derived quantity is 3.0 angstroms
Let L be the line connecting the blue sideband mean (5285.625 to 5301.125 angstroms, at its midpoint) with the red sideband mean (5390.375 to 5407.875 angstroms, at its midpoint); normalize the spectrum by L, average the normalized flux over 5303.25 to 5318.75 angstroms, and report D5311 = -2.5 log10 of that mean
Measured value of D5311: -0.07 mag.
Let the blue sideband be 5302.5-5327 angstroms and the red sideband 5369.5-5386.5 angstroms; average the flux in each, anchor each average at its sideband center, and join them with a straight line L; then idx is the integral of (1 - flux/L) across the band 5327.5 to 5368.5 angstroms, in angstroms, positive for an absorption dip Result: 1.3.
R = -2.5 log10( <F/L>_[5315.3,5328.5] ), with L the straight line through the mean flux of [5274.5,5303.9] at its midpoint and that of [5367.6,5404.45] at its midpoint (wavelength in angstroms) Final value -0.03 mag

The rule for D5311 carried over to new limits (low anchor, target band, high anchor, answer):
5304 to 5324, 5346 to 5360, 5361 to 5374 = -0.04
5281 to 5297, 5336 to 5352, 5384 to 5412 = 0.01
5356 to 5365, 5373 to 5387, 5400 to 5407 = -0.04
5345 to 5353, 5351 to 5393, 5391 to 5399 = -0.06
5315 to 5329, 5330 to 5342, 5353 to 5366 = 0.02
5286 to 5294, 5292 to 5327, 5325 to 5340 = -0.01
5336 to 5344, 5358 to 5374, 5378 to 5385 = 0.05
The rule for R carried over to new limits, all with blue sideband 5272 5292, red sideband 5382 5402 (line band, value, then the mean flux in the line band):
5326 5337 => 0.04 mag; 6.81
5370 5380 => -0.03 mag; 7.29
